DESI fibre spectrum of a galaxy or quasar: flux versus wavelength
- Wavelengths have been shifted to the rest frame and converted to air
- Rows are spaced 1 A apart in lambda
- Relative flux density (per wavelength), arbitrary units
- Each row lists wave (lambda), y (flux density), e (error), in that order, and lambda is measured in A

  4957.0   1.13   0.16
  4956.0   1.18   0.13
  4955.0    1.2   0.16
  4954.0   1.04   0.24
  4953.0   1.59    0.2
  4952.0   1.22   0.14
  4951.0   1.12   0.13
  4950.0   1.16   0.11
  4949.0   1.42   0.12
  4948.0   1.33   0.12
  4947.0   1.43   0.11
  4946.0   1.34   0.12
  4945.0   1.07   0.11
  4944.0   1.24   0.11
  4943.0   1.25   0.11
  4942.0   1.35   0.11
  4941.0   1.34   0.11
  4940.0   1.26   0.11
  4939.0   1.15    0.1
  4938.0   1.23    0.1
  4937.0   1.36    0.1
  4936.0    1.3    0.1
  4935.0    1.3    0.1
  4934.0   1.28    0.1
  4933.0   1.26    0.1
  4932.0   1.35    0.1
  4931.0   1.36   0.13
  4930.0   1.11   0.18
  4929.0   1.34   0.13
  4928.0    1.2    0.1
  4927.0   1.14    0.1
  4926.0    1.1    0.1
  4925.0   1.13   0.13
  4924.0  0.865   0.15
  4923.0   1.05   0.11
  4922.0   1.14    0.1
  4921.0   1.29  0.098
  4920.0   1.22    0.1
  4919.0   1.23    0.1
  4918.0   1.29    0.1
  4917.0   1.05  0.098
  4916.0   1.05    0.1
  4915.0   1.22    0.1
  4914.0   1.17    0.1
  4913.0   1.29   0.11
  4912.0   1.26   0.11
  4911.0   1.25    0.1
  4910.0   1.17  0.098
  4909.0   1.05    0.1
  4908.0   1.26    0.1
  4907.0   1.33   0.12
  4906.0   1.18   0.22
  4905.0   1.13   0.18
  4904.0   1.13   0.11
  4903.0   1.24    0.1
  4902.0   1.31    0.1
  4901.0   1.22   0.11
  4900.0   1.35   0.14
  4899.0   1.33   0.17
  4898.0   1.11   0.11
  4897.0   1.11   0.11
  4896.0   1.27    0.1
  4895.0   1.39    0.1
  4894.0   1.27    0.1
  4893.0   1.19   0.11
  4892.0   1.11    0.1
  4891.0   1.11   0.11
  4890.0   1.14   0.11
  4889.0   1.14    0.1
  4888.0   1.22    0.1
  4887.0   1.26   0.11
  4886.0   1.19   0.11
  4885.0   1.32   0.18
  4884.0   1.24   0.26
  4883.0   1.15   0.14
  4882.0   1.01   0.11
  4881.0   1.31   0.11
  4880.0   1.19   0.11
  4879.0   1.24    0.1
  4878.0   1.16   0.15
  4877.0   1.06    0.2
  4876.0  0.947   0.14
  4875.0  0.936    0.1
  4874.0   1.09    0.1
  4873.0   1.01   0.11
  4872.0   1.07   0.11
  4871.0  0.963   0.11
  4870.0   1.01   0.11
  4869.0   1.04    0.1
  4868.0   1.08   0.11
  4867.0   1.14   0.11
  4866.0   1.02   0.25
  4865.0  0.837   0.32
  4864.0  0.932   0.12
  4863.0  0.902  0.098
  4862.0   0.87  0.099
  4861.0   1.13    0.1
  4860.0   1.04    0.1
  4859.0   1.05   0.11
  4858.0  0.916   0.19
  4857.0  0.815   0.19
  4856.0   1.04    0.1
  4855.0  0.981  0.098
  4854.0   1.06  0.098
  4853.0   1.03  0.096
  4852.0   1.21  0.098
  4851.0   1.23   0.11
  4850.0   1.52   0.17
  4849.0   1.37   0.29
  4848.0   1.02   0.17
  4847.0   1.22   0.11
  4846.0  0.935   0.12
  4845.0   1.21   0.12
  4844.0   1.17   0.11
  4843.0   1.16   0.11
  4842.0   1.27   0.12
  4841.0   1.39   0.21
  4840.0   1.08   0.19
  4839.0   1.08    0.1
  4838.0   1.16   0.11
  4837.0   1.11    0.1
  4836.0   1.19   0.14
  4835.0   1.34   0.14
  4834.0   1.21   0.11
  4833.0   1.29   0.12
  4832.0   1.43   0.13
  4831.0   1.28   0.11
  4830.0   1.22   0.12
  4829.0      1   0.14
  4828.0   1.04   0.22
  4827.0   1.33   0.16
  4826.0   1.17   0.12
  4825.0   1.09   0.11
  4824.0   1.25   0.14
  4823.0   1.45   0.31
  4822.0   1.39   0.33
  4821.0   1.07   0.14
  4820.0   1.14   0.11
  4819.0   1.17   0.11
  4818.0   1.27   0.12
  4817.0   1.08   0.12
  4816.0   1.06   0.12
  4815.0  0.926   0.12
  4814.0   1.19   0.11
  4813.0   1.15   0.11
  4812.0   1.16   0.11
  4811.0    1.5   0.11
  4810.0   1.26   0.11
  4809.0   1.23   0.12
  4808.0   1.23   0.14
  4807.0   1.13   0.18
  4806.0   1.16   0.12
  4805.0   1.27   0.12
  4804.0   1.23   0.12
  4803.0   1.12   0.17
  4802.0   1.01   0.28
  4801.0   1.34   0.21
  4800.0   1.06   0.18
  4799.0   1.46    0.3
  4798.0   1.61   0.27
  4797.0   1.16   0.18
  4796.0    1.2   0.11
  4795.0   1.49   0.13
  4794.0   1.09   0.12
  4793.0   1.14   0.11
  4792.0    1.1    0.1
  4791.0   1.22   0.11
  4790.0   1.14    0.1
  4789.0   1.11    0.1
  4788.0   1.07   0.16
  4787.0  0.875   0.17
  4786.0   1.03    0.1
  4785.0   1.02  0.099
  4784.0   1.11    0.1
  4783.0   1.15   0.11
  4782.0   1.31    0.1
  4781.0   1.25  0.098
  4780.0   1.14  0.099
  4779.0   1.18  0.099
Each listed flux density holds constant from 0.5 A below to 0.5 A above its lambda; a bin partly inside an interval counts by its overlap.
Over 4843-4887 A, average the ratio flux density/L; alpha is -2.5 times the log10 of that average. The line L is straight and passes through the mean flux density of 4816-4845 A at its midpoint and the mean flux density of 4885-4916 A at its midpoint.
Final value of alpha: 0.11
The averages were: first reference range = 1.21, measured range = 1.09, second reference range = 1.21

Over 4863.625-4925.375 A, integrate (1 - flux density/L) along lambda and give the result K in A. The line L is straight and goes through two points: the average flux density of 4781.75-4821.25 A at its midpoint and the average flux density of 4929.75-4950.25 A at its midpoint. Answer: 4.7 A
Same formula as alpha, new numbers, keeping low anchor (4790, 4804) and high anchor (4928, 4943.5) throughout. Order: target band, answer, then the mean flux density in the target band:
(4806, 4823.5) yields 0.03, 1.2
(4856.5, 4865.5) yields 0.31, 0.944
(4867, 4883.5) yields 0.16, 1.08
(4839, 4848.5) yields 0.08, 1.16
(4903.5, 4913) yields 0.06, 1.2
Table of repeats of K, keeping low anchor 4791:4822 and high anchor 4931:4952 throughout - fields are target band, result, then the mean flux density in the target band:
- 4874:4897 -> 1.4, 1.17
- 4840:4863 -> 2.1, 1.11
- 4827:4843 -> 0.1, 1.21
